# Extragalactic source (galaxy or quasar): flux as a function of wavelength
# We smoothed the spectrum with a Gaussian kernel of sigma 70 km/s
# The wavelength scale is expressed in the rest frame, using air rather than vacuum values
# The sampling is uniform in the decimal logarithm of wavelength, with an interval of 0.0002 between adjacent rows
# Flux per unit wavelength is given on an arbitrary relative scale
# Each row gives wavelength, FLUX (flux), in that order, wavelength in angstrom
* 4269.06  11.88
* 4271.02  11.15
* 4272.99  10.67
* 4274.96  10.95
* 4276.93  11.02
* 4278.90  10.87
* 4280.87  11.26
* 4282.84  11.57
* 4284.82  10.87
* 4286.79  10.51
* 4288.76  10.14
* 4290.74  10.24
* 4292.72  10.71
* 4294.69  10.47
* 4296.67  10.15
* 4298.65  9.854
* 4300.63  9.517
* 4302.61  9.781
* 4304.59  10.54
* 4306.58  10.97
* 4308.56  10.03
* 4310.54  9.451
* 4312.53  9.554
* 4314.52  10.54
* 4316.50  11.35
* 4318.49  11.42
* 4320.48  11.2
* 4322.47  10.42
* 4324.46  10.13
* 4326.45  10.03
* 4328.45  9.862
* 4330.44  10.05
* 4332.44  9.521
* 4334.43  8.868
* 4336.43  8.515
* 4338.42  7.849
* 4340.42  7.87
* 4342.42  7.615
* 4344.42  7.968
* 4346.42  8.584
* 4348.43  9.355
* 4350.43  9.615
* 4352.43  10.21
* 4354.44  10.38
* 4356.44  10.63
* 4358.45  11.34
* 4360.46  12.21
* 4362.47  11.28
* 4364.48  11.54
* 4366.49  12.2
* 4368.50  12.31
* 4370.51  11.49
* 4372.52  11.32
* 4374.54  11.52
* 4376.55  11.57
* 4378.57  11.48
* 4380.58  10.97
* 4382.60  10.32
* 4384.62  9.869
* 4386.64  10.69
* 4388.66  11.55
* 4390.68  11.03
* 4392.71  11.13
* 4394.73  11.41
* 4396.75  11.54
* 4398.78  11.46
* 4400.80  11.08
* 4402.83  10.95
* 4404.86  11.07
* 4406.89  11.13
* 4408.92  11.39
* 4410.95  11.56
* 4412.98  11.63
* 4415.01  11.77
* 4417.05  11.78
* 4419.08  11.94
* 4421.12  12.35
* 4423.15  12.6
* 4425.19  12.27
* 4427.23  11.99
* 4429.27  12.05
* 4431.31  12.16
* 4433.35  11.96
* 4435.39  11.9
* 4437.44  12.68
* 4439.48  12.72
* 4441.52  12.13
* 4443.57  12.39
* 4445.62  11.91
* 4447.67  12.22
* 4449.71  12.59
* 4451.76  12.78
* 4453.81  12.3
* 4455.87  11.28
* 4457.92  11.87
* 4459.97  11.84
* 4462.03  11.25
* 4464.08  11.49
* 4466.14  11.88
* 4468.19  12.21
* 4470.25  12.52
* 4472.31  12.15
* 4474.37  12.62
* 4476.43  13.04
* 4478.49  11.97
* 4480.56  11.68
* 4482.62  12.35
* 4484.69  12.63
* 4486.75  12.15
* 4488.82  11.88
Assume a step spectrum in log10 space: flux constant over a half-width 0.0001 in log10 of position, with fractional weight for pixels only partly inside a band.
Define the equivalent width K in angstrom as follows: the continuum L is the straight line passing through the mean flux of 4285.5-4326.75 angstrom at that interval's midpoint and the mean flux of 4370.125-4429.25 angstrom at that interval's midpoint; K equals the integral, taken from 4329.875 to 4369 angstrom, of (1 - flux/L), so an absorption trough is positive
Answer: 3.6 angstrom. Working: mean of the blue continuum 10.3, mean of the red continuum 11.4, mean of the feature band 9.87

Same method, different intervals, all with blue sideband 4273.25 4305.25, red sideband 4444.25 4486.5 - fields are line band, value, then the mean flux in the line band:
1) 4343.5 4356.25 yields 1.9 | 9.44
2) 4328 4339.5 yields 2.0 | 9.07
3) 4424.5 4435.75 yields -0.2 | 12.1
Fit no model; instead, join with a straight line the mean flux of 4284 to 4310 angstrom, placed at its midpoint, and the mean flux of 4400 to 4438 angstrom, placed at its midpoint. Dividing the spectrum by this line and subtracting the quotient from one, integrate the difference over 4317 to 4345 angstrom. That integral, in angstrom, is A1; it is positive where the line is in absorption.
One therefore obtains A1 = 3.3 angstrom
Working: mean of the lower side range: 10.3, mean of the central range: 9.43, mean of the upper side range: 11.8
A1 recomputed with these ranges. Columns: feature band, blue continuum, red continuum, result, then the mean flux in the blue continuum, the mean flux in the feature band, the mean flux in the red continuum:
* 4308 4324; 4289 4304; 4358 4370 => 0.17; 10.1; 10.5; 11.8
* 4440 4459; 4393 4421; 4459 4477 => -0.45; 11.5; 12.2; 12.1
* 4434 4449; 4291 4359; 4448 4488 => -0.73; 9.83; 12.3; 12.1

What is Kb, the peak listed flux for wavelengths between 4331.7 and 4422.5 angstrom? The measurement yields 12.35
